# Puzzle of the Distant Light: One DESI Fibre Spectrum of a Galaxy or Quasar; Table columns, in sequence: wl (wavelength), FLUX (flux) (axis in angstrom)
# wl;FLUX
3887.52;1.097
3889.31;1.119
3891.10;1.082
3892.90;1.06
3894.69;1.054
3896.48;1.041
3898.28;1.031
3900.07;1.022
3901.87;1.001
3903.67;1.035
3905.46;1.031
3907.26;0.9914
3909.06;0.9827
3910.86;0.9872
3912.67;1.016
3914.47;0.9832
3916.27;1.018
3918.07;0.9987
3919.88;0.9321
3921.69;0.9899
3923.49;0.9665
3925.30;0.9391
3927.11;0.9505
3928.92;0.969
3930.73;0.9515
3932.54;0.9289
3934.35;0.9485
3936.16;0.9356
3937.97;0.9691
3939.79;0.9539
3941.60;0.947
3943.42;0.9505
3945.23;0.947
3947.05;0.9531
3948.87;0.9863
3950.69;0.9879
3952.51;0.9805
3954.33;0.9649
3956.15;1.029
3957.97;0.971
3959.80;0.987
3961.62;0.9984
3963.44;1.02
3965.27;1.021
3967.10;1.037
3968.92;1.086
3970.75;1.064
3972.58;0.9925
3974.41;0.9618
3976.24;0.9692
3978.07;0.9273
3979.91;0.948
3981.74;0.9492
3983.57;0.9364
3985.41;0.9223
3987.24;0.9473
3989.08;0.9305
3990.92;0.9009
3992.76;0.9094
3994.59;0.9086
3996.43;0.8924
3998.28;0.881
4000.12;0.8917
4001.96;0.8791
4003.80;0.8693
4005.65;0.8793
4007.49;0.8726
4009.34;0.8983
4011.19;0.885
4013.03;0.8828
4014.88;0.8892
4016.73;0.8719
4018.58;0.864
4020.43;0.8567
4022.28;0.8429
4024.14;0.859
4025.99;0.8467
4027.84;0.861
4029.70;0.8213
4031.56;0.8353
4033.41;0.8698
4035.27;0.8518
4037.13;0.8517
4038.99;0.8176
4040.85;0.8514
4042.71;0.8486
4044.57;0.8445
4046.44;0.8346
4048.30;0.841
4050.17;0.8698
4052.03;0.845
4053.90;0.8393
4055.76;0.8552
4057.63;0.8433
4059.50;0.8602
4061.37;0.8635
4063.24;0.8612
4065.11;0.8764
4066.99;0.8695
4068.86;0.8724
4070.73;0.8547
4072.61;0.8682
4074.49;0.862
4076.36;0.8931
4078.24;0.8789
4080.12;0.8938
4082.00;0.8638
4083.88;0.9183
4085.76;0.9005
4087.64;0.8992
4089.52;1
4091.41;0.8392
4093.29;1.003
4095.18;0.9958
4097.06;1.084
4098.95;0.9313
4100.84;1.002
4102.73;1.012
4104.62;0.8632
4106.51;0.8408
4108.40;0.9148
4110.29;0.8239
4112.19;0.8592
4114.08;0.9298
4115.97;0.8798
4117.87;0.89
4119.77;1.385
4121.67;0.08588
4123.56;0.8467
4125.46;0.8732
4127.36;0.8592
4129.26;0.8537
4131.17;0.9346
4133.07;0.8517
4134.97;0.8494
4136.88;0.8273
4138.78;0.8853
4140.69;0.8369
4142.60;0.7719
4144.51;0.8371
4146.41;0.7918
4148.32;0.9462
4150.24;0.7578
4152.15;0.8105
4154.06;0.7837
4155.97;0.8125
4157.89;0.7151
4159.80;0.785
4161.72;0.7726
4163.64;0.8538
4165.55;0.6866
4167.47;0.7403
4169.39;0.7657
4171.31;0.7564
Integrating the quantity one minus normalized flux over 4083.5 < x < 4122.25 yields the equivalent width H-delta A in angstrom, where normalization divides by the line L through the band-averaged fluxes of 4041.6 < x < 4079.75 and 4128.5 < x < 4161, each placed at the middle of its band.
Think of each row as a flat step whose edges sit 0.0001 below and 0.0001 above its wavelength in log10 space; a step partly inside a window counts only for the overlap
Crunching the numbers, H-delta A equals -3.3 angstrom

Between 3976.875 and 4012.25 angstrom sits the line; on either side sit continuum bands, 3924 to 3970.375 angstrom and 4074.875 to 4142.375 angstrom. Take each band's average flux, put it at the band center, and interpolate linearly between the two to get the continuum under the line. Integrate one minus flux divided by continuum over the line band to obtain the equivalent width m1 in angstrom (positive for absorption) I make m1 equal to 1.7 angstrom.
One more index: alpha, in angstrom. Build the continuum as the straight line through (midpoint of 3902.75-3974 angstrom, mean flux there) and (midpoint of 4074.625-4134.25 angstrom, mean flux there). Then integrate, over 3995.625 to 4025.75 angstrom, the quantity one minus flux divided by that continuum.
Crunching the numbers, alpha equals 2.3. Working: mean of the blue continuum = 0.985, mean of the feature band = 0.875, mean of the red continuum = 0.896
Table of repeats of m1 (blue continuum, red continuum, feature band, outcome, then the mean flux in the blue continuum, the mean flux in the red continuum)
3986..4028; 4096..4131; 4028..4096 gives 1.0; 0.884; 0.887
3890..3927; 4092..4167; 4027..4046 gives 1.5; 1.01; 0.856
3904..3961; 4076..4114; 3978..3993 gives 0.4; 0.973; 0.921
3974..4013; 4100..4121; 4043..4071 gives 2.1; 0.911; 0.934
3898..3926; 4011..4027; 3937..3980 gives -2.2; 0.995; 0.866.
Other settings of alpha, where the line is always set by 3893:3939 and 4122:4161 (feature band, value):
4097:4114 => -1.4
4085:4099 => -1.7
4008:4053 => 2.3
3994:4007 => 0.6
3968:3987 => -0.7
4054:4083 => 0.2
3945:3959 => -0.3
